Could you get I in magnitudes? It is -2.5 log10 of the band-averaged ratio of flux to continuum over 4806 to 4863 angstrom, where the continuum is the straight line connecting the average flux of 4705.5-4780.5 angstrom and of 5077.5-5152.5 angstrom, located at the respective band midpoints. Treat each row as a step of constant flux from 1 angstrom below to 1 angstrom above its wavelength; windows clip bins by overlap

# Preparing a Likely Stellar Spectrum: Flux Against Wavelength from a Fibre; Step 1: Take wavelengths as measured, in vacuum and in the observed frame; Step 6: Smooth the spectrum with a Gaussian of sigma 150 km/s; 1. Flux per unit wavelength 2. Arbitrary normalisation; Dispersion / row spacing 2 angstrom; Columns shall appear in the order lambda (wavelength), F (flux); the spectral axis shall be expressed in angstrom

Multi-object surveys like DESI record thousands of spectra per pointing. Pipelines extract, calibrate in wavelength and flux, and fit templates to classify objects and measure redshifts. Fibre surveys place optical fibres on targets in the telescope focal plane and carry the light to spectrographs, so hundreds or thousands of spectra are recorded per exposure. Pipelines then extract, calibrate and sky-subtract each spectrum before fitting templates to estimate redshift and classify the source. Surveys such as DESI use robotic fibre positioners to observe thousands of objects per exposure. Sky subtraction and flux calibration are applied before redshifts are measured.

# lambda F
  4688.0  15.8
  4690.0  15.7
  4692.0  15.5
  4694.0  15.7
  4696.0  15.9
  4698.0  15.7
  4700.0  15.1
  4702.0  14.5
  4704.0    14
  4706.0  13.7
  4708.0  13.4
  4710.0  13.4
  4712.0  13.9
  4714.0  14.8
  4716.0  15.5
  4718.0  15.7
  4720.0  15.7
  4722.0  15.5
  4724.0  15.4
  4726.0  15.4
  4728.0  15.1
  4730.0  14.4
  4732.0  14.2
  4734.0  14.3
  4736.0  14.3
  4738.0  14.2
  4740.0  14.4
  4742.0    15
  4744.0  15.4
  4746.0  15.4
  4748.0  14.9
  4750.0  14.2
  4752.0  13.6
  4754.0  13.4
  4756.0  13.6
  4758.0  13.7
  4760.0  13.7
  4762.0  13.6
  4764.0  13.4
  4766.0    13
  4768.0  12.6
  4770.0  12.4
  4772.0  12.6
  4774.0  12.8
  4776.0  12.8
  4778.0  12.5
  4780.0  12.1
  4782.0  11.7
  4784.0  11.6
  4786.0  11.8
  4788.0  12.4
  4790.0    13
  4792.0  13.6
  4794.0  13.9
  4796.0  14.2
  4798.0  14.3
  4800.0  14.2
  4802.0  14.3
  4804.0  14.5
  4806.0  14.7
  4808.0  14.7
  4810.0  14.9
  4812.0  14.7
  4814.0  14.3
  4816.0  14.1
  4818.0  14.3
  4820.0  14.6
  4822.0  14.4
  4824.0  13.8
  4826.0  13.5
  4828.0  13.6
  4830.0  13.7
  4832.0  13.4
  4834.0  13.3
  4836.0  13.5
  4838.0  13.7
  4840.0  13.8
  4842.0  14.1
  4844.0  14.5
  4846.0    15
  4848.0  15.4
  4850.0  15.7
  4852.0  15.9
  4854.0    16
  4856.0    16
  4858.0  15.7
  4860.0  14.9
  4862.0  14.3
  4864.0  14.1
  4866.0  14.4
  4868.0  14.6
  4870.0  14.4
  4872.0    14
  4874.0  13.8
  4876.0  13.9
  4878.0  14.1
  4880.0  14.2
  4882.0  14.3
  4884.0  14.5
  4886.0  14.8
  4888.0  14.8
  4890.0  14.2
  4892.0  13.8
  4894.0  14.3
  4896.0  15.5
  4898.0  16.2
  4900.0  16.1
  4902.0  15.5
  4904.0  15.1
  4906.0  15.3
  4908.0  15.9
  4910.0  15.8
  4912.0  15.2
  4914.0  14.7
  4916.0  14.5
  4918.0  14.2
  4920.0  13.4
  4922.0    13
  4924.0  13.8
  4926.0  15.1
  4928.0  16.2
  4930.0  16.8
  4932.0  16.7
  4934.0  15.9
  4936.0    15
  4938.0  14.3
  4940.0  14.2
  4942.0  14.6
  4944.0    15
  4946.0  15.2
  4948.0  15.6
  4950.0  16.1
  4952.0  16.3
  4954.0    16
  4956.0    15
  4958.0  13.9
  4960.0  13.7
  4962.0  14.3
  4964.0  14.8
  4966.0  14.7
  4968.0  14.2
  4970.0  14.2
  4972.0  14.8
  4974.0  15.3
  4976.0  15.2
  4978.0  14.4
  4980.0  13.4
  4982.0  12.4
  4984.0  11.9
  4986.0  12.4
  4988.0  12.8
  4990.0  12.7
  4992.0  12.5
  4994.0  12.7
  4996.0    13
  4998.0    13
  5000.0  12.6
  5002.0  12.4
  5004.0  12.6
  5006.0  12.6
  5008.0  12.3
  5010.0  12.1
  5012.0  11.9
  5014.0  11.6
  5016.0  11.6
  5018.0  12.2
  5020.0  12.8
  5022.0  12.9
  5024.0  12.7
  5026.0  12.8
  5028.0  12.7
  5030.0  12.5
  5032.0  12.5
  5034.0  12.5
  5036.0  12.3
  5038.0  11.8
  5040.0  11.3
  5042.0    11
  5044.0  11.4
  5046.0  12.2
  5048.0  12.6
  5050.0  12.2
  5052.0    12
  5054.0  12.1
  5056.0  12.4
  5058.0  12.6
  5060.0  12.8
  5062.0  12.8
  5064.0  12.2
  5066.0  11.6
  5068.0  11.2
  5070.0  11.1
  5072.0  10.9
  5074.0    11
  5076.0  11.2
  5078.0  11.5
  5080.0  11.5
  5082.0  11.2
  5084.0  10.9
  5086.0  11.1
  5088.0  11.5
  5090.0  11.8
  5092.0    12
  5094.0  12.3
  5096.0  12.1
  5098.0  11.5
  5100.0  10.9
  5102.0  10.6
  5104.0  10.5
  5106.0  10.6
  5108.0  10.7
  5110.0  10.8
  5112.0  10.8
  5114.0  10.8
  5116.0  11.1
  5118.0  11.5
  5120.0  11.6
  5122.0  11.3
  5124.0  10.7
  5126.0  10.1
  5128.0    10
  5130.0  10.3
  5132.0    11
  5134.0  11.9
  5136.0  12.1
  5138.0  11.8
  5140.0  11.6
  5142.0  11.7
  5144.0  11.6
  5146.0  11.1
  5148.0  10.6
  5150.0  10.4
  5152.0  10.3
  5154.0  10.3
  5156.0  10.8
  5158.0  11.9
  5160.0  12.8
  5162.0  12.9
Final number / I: -0.09 mag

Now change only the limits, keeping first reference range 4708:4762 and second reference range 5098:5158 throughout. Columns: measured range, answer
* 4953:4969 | -0.17 mag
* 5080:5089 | 0.02 mag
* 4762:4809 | 0.07 mag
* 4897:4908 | -0.20 mag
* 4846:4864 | -0.15 mag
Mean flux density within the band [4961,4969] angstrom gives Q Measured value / 14.5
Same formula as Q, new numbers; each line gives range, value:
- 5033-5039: 12.2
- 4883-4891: 14.6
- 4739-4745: 14.9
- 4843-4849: 15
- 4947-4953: 16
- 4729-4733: 14.3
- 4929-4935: 16.5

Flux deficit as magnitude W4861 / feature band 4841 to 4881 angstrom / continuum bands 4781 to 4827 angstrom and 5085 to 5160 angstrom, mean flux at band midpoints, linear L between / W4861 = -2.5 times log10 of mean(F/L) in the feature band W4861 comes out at -0.11 mag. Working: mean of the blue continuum 13.8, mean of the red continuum 11.1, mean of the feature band 14.8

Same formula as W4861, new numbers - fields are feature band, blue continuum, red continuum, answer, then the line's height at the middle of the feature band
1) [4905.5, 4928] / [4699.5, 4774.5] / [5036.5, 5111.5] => -0.149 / 12.8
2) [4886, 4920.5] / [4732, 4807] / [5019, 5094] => -0.170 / 12.8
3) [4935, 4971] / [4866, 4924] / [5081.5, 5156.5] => -0.085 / 13.7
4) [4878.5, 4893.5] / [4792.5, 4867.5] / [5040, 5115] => -0.045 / 13.8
